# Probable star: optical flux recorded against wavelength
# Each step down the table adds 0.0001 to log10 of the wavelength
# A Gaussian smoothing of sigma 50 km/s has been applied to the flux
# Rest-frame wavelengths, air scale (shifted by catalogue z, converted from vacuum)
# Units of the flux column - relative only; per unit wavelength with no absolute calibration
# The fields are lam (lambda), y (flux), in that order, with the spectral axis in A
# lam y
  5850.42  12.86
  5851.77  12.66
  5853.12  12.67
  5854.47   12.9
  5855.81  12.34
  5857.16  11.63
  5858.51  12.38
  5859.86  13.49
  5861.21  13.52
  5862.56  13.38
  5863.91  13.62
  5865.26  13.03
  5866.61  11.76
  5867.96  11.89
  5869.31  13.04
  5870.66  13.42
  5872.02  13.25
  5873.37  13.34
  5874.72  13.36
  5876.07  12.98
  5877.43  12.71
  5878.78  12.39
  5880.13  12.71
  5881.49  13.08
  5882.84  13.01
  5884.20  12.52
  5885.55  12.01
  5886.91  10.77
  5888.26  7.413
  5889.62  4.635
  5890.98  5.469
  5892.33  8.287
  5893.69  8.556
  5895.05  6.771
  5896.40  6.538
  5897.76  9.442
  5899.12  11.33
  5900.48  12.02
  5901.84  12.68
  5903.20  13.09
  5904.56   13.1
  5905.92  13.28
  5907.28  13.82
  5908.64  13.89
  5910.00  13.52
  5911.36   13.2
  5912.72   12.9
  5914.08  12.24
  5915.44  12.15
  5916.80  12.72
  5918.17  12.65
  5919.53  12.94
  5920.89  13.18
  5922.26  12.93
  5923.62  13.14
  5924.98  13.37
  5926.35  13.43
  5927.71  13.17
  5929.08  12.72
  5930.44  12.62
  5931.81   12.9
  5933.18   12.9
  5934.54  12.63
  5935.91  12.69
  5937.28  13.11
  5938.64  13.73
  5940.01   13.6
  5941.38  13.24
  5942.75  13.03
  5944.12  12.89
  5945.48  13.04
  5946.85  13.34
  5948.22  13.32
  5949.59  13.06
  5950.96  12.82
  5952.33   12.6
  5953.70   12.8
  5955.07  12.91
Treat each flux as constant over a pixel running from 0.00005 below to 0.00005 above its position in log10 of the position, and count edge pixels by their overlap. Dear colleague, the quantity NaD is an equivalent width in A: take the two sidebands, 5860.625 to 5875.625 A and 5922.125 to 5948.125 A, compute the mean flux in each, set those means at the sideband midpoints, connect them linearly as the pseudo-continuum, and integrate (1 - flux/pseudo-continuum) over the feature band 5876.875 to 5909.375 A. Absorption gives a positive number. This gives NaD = 5.6 A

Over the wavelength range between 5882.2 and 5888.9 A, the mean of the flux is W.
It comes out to 11.2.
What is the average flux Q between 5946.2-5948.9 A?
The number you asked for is 13.3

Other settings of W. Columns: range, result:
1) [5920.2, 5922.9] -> 13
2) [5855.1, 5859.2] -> 12.1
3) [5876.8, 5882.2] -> 12.7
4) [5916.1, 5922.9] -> 12.9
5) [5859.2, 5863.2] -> 13.5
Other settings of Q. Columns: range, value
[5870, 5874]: 13.3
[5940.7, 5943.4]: 13.1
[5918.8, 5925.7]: 13.1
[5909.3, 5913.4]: 13.2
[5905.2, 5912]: 13.5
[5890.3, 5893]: 6.89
